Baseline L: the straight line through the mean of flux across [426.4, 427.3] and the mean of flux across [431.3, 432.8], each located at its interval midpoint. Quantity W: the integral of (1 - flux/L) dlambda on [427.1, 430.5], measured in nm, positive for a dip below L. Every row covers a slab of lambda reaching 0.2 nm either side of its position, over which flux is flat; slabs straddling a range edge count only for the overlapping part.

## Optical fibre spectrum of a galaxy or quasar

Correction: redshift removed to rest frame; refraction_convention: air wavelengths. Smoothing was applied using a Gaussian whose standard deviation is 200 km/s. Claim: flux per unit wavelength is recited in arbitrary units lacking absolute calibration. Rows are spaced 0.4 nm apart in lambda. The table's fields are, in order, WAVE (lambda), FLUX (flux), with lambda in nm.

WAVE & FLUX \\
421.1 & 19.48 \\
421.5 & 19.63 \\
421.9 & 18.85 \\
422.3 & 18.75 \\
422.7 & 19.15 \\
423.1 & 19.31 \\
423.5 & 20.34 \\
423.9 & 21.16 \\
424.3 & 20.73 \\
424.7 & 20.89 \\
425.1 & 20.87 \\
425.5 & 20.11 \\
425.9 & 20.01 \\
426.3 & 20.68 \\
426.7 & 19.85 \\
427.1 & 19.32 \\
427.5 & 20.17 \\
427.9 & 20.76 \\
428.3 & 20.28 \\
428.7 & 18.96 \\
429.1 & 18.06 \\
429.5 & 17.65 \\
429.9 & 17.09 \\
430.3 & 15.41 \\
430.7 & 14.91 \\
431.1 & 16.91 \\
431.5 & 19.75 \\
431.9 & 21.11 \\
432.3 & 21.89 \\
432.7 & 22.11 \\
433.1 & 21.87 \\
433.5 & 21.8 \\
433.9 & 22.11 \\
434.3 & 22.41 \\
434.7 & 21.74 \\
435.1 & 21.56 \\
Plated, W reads 0.27 nm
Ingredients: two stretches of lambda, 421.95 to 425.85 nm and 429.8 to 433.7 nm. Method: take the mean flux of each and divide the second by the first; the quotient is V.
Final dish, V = 0.96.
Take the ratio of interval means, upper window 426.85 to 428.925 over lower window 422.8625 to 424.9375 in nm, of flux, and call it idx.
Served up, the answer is 1.0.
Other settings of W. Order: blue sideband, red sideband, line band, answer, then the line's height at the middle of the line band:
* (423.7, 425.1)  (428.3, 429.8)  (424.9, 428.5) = -0.10 nm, 19.7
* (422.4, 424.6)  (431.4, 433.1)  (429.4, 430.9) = 0.35 nm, 21.1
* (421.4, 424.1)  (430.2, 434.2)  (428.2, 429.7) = 0.09 nm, 19.8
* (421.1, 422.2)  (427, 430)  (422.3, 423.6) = -0.01 nm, 19.2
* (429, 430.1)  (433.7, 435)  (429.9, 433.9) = 0.06 nm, 19.8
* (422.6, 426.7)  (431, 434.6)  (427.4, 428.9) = 0.05 nm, 20.7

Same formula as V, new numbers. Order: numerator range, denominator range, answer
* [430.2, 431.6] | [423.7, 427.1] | 0.81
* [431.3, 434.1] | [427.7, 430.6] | 1.18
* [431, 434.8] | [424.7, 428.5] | 1.05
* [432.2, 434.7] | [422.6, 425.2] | 1.08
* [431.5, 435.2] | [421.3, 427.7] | 1.09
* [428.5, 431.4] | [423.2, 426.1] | 0.83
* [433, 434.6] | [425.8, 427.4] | 1.10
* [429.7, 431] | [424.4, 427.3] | 0.78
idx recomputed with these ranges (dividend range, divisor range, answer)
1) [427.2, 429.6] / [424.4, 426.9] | 0.95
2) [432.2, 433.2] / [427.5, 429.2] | 1.12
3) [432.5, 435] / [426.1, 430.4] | 1.16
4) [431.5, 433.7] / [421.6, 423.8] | 1.11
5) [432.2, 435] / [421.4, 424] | 1.12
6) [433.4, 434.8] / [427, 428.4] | 1.09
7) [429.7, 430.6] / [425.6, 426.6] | 0.79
